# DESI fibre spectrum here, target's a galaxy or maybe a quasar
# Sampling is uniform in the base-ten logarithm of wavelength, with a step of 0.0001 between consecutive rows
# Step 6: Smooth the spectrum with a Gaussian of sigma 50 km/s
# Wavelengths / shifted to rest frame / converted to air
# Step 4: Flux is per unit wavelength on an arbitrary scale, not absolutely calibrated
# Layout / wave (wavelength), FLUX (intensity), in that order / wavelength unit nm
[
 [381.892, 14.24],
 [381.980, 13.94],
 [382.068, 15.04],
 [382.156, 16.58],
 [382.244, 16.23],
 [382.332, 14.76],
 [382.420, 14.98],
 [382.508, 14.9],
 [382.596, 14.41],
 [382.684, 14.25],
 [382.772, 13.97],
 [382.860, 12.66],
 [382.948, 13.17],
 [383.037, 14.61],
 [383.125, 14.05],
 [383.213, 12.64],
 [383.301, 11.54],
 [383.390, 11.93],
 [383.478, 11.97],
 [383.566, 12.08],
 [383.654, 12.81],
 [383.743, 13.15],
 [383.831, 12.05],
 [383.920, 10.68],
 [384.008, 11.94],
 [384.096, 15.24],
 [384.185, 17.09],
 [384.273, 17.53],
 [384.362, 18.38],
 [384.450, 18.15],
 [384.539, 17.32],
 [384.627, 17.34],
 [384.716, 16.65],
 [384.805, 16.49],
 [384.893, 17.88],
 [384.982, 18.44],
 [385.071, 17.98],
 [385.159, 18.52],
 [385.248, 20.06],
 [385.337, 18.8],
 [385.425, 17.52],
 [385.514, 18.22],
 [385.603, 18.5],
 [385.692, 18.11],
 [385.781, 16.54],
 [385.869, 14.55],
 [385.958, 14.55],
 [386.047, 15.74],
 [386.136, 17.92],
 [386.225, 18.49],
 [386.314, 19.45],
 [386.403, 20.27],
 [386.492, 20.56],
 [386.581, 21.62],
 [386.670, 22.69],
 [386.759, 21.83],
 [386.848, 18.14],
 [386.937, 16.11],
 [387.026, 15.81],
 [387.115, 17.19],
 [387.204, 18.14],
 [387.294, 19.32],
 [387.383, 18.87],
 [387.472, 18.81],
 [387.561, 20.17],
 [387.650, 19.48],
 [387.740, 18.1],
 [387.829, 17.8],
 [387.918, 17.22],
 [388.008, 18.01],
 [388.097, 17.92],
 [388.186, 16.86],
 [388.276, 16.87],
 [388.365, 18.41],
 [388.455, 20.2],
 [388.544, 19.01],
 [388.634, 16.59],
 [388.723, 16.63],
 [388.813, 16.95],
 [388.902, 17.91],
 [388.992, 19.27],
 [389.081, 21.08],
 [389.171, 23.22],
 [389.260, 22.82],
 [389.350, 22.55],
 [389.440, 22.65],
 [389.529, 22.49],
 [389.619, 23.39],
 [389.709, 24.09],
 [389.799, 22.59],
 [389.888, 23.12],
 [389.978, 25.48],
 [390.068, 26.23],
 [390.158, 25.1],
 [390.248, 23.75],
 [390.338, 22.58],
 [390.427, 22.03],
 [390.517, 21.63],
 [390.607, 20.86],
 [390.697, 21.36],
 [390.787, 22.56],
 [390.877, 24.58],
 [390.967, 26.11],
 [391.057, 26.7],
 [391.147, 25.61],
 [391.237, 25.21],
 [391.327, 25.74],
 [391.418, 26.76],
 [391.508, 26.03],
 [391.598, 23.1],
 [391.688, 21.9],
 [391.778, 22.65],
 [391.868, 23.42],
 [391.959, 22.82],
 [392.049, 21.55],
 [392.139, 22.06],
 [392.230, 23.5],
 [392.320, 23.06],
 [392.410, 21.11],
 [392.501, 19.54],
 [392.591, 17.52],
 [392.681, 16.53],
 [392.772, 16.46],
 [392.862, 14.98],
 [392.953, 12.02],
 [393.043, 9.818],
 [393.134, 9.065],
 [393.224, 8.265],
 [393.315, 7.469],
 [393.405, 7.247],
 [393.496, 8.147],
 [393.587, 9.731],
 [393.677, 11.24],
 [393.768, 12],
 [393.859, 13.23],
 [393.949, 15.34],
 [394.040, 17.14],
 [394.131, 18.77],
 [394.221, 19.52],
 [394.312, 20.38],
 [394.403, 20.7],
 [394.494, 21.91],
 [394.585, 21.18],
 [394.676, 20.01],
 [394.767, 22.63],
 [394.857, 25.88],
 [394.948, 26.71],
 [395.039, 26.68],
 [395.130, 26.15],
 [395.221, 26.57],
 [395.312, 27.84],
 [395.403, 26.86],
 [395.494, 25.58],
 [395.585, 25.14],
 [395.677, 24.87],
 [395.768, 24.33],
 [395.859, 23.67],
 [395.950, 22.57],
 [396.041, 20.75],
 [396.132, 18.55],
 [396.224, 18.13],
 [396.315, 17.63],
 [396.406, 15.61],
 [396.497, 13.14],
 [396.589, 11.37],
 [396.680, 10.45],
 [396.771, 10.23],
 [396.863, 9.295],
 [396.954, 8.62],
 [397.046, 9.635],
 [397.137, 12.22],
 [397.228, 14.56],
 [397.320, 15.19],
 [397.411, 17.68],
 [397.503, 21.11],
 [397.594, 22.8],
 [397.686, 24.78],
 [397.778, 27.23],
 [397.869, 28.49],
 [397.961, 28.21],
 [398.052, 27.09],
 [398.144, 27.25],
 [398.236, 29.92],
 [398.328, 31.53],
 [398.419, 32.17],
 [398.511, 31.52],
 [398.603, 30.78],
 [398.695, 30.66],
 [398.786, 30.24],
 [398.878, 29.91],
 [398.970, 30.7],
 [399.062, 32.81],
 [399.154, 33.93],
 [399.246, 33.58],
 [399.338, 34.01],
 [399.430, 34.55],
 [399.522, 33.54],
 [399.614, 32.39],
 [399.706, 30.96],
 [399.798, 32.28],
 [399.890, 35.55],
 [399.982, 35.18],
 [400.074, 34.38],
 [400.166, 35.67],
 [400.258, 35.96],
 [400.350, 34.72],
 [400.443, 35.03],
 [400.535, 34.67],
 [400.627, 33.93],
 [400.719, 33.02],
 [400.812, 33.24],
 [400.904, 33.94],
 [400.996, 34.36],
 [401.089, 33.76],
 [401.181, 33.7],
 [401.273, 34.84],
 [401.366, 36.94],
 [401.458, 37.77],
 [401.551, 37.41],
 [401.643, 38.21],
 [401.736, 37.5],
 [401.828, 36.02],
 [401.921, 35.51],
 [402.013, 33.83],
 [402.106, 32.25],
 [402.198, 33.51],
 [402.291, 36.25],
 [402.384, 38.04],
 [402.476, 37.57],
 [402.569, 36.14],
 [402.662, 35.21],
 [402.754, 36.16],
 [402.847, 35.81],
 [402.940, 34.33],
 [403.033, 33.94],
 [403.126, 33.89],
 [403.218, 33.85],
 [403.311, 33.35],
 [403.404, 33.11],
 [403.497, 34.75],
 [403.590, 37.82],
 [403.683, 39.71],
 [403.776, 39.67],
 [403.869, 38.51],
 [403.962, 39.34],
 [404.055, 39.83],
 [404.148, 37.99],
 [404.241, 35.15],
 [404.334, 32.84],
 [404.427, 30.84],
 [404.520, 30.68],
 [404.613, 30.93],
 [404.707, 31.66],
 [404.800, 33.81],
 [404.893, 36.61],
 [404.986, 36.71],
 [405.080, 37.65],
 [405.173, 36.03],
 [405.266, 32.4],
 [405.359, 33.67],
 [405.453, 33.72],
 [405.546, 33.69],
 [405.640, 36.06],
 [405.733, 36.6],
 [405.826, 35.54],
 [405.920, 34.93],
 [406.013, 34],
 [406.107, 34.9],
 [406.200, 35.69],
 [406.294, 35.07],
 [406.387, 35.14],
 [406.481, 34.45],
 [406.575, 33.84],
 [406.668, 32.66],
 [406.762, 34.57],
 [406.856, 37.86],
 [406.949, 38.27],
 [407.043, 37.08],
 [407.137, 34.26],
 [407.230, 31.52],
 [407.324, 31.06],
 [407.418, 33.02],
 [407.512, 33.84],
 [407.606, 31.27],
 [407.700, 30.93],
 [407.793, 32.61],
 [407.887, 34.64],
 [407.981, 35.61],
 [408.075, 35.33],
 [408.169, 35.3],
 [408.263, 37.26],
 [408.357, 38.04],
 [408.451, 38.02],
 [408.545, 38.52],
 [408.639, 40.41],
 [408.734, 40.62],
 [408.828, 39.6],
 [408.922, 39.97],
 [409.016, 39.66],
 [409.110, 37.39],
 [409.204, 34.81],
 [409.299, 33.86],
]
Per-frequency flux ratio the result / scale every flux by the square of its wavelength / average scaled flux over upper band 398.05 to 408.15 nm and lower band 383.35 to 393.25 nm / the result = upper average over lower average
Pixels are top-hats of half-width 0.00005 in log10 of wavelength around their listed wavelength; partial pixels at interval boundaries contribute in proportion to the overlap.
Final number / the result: 1.93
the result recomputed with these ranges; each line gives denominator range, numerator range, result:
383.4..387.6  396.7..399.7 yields 1.58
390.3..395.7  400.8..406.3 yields 1.84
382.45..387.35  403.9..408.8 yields 2.39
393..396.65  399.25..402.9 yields 1.95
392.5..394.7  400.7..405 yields 2.54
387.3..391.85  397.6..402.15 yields 1.61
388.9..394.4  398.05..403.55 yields 1.79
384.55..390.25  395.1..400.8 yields 1.42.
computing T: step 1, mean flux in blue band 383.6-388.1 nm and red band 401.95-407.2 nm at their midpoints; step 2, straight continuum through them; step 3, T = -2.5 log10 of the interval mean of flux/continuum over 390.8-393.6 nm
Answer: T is 0.21 mag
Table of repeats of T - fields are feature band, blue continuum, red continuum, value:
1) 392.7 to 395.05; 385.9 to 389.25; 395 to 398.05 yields 0.23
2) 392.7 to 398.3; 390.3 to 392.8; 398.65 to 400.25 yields 0.45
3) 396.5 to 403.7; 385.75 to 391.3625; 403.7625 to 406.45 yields 0.02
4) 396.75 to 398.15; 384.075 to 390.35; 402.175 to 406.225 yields 0.46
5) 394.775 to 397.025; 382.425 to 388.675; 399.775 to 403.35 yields 0.37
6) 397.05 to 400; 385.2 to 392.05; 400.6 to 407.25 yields 0.07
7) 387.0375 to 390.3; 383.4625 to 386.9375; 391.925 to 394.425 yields -0.22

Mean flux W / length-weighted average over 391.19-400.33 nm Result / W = 22.4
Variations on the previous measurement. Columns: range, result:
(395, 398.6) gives 21.5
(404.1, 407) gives 34.7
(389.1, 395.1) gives 20.3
